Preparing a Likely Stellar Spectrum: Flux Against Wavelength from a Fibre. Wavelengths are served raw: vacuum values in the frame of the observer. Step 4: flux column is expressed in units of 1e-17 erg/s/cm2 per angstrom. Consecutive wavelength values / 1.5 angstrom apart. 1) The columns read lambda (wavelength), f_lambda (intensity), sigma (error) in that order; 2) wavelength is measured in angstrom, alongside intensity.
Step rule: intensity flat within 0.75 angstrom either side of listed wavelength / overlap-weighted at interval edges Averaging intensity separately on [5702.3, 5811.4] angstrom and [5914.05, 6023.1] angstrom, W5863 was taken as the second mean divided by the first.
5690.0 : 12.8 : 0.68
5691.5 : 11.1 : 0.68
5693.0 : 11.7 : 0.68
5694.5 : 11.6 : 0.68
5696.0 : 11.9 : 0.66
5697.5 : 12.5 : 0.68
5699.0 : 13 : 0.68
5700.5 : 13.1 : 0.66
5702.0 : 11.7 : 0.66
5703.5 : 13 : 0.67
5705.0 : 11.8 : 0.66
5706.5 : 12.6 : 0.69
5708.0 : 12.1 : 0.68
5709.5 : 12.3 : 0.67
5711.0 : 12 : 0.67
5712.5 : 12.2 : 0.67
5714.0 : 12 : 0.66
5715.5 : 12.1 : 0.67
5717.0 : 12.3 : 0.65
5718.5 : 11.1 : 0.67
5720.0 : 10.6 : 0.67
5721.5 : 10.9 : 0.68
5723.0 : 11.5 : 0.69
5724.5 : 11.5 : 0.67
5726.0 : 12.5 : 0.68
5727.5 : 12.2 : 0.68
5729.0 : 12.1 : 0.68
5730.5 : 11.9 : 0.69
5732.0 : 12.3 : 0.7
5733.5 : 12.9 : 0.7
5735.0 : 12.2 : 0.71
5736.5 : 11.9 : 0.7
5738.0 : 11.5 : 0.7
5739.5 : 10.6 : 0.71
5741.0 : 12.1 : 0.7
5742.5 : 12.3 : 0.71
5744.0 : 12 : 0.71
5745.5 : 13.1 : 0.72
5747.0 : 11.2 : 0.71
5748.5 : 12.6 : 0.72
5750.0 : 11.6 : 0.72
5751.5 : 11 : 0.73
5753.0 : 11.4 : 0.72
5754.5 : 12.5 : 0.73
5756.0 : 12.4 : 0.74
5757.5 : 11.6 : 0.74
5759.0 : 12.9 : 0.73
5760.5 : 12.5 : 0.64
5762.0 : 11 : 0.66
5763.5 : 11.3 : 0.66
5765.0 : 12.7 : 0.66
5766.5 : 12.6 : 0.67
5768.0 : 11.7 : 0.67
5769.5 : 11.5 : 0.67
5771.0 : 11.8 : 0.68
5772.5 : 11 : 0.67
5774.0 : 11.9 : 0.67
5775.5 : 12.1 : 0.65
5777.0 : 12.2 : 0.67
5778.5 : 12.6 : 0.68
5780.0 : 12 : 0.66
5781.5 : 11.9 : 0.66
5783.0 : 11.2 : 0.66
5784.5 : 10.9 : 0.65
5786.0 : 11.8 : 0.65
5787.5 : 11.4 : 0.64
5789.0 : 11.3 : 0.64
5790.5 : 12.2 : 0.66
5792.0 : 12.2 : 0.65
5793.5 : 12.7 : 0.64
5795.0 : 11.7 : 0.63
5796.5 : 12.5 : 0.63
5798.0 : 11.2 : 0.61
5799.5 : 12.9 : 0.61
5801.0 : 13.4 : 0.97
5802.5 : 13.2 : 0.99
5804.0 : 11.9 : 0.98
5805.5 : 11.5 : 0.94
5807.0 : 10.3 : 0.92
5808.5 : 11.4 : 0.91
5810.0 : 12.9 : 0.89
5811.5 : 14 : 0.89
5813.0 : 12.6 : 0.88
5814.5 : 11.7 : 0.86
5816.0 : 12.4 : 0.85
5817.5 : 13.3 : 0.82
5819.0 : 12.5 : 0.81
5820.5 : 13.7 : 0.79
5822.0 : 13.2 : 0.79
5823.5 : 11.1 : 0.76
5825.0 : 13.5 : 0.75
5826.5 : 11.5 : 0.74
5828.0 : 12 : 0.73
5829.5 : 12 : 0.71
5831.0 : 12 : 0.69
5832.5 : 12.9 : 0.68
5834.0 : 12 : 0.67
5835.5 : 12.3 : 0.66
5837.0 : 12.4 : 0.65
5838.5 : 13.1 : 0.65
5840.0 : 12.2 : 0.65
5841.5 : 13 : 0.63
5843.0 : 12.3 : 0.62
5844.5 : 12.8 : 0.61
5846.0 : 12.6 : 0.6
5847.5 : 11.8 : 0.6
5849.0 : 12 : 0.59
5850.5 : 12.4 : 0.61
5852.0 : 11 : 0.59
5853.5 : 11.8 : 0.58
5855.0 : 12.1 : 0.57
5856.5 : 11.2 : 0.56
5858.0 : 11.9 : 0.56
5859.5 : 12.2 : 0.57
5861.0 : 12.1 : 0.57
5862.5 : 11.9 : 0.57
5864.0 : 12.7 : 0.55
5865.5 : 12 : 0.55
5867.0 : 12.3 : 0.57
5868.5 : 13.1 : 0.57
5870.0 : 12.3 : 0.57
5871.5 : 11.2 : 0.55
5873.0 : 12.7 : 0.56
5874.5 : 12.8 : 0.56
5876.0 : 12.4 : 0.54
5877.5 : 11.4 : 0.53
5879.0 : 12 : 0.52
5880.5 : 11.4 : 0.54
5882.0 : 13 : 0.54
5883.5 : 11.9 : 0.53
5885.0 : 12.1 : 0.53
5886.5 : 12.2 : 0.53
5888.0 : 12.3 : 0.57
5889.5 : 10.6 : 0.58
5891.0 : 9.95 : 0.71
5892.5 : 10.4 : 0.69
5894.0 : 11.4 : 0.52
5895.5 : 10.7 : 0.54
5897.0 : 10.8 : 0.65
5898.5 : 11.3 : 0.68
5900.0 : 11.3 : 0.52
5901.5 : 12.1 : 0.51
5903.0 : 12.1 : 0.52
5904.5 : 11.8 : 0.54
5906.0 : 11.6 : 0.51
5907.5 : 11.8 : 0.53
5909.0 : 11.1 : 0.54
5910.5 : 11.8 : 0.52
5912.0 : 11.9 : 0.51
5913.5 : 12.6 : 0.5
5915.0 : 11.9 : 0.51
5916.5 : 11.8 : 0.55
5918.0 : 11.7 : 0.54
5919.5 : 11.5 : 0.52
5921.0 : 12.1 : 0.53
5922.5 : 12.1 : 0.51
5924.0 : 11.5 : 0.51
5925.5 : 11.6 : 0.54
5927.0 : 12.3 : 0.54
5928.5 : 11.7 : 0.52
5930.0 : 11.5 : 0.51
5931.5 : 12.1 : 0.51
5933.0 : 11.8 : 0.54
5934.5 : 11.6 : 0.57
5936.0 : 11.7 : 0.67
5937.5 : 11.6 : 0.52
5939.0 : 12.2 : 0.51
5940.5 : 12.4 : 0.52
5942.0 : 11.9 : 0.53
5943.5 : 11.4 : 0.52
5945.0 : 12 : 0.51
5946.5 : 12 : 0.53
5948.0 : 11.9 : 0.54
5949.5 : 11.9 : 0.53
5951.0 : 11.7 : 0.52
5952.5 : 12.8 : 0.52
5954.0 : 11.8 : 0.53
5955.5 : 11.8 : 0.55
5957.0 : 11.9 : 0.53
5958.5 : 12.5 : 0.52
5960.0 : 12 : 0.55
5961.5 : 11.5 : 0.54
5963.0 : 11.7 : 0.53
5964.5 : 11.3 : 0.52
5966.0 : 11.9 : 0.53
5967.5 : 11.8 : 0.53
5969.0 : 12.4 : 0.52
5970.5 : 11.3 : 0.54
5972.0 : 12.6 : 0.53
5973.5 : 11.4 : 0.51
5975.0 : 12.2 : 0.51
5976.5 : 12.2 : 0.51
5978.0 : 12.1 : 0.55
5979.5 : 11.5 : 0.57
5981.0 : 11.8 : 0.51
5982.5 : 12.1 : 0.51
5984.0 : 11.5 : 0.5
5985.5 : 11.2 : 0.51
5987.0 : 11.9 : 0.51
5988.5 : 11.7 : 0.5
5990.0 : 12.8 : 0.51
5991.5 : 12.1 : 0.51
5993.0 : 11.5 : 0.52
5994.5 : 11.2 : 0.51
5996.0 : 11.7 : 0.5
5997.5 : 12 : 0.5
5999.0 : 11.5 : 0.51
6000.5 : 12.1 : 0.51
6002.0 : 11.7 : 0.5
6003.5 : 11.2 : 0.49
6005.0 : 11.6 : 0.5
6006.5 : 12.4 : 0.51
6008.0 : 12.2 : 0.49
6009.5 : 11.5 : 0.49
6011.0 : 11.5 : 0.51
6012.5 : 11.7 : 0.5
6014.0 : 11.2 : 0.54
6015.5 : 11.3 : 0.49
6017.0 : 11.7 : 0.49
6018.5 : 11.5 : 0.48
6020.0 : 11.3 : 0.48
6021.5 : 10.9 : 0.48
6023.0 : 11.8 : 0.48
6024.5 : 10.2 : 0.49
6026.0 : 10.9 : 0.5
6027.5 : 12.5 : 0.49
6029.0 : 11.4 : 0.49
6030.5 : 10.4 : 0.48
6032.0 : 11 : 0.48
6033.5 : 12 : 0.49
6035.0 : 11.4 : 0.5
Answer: 0.99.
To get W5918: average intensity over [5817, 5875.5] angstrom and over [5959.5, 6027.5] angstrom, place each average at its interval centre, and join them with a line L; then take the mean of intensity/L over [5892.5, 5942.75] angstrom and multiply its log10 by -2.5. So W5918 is 0.03 mag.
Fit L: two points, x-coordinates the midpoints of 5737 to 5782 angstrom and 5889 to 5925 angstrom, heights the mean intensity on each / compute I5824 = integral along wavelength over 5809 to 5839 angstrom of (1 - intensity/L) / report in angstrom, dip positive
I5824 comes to -2.1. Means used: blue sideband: 11.9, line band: 12.5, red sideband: 11.5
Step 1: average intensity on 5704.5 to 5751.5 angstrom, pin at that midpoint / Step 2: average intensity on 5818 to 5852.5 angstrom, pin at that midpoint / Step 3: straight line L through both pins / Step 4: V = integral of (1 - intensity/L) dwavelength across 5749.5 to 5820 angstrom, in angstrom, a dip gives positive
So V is 0.7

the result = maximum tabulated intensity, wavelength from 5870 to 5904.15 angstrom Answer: 13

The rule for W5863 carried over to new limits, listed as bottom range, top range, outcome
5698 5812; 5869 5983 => 0.98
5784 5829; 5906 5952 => 0.97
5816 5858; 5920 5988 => 0.96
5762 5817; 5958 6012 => 0.98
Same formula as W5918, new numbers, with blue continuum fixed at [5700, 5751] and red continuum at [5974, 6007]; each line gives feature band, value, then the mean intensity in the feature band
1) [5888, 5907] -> 0.06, 11.2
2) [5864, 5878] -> -0.04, 12.3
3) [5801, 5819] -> -0.04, 12.3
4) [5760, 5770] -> 0.01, 11.9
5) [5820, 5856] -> -0.04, 12.3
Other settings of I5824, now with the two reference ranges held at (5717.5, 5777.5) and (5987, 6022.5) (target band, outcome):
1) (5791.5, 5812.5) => -0.8 angstrom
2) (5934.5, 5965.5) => -0.5 angstrom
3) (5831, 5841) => -0.6 angstrom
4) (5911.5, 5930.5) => -0.2 angstrom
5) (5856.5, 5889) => -1.0 angstrom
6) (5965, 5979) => -0.3 angstrom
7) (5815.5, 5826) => -0.9 angstrom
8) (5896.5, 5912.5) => 0.2 angstrom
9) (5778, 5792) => 0.2 angstrom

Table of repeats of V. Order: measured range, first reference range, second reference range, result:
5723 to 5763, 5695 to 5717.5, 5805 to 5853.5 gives 1.1 angstrom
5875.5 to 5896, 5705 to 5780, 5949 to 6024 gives 0.5 angstrom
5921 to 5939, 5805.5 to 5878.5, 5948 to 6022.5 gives 0.2 angstrom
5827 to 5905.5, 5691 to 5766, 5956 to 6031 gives -0.9 angstrom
